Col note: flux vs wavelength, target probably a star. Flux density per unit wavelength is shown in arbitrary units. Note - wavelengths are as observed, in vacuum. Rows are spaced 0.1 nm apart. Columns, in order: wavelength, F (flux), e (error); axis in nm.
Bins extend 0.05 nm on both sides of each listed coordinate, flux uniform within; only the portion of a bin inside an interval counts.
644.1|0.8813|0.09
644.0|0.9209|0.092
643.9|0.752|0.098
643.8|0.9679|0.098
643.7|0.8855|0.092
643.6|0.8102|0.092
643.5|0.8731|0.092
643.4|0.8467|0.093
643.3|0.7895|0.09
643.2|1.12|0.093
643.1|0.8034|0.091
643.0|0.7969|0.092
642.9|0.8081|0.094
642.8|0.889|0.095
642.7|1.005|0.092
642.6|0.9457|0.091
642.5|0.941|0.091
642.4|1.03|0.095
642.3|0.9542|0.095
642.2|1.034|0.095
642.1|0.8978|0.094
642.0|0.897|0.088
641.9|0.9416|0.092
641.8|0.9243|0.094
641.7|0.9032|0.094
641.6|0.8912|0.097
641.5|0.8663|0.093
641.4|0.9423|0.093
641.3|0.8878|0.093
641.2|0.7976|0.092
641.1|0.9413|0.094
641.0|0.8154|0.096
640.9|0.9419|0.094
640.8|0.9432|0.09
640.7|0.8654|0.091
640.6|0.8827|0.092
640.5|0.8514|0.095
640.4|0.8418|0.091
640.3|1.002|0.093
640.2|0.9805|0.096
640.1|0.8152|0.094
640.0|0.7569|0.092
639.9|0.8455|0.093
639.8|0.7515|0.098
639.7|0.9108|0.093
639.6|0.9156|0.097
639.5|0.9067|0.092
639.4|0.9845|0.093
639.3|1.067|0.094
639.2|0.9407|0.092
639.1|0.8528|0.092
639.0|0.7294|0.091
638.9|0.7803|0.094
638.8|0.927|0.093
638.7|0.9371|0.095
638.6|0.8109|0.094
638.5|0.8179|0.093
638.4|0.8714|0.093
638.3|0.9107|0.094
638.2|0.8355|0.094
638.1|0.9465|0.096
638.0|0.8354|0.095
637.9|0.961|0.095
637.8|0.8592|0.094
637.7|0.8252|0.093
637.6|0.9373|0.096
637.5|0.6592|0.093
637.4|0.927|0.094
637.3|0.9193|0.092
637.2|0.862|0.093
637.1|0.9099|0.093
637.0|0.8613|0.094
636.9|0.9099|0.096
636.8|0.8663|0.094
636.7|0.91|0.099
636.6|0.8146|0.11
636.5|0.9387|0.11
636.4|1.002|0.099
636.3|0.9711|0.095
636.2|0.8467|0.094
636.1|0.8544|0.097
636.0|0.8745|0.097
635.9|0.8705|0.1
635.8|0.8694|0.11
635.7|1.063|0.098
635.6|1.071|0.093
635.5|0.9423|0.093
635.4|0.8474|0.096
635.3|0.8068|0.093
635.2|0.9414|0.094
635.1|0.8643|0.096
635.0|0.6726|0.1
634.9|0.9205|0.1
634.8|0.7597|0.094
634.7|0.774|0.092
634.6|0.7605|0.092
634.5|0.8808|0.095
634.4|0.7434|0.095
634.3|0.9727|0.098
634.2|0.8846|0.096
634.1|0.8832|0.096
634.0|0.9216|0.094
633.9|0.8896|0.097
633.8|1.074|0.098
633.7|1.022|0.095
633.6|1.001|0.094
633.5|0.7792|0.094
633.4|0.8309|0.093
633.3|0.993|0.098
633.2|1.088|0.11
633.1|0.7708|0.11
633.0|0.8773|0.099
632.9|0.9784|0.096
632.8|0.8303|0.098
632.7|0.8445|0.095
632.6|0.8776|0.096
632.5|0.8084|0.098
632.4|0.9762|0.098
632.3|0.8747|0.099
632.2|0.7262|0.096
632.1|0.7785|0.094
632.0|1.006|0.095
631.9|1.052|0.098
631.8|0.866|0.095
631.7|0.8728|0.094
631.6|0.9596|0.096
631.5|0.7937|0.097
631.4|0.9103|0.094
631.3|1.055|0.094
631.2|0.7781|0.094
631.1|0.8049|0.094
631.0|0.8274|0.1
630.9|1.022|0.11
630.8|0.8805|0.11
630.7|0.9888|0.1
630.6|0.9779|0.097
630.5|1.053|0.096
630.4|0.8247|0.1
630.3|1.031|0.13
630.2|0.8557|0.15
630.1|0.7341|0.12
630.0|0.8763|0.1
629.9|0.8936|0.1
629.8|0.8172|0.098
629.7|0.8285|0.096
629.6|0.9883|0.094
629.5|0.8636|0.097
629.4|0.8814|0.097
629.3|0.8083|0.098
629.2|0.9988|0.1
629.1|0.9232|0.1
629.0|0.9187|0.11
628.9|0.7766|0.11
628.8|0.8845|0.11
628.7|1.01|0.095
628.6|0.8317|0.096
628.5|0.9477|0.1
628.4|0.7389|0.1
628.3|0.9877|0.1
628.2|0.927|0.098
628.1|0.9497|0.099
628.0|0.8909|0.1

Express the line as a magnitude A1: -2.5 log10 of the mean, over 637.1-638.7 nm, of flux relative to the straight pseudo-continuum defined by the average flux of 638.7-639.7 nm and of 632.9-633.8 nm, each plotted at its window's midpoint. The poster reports 0.05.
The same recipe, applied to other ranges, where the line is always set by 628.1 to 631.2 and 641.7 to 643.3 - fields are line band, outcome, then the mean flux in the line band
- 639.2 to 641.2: 0.03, 0.894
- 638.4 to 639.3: 0.07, 0.863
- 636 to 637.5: 0.03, 0.891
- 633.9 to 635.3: 0.08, 0.845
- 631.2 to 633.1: 0.02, 0.887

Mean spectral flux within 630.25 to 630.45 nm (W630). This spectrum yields 0.928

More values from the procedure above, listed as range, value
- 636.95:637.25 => 0.878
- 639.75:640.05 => 0.785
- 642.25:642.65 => 0.968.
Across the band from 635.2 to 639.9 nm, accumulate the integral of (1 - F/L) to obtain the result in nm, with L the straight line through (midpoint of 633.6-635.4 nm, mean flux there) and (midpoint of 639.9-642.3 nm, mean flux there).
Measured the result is -0.03 nm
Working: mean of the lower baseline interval 0.872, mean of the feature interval 0.889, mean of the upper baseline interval 0.897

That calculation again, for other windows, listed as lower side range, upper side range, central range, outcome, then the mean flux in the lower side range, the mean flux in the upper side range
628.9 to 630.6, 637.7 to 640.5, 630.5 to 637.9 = -0.05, 0.893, 0.88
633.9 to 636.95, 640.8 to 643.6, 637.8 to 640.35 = 0.03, 0.881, 0.906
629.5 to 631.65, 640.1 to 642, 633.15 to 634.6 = -0.03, 0.899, 0.899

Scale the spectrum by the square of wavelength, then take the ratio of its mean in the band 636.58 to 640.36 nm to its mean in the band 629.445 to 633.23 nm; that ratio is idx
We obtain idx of 1.0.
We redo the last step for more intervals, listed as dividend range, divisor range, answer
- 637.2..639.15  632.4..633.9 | 0.96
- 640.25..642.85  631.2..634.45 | 1.04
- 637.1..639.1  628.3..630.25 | 1.01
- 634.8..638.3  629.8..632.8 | 1.01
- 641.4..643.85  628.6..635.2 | 1.06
